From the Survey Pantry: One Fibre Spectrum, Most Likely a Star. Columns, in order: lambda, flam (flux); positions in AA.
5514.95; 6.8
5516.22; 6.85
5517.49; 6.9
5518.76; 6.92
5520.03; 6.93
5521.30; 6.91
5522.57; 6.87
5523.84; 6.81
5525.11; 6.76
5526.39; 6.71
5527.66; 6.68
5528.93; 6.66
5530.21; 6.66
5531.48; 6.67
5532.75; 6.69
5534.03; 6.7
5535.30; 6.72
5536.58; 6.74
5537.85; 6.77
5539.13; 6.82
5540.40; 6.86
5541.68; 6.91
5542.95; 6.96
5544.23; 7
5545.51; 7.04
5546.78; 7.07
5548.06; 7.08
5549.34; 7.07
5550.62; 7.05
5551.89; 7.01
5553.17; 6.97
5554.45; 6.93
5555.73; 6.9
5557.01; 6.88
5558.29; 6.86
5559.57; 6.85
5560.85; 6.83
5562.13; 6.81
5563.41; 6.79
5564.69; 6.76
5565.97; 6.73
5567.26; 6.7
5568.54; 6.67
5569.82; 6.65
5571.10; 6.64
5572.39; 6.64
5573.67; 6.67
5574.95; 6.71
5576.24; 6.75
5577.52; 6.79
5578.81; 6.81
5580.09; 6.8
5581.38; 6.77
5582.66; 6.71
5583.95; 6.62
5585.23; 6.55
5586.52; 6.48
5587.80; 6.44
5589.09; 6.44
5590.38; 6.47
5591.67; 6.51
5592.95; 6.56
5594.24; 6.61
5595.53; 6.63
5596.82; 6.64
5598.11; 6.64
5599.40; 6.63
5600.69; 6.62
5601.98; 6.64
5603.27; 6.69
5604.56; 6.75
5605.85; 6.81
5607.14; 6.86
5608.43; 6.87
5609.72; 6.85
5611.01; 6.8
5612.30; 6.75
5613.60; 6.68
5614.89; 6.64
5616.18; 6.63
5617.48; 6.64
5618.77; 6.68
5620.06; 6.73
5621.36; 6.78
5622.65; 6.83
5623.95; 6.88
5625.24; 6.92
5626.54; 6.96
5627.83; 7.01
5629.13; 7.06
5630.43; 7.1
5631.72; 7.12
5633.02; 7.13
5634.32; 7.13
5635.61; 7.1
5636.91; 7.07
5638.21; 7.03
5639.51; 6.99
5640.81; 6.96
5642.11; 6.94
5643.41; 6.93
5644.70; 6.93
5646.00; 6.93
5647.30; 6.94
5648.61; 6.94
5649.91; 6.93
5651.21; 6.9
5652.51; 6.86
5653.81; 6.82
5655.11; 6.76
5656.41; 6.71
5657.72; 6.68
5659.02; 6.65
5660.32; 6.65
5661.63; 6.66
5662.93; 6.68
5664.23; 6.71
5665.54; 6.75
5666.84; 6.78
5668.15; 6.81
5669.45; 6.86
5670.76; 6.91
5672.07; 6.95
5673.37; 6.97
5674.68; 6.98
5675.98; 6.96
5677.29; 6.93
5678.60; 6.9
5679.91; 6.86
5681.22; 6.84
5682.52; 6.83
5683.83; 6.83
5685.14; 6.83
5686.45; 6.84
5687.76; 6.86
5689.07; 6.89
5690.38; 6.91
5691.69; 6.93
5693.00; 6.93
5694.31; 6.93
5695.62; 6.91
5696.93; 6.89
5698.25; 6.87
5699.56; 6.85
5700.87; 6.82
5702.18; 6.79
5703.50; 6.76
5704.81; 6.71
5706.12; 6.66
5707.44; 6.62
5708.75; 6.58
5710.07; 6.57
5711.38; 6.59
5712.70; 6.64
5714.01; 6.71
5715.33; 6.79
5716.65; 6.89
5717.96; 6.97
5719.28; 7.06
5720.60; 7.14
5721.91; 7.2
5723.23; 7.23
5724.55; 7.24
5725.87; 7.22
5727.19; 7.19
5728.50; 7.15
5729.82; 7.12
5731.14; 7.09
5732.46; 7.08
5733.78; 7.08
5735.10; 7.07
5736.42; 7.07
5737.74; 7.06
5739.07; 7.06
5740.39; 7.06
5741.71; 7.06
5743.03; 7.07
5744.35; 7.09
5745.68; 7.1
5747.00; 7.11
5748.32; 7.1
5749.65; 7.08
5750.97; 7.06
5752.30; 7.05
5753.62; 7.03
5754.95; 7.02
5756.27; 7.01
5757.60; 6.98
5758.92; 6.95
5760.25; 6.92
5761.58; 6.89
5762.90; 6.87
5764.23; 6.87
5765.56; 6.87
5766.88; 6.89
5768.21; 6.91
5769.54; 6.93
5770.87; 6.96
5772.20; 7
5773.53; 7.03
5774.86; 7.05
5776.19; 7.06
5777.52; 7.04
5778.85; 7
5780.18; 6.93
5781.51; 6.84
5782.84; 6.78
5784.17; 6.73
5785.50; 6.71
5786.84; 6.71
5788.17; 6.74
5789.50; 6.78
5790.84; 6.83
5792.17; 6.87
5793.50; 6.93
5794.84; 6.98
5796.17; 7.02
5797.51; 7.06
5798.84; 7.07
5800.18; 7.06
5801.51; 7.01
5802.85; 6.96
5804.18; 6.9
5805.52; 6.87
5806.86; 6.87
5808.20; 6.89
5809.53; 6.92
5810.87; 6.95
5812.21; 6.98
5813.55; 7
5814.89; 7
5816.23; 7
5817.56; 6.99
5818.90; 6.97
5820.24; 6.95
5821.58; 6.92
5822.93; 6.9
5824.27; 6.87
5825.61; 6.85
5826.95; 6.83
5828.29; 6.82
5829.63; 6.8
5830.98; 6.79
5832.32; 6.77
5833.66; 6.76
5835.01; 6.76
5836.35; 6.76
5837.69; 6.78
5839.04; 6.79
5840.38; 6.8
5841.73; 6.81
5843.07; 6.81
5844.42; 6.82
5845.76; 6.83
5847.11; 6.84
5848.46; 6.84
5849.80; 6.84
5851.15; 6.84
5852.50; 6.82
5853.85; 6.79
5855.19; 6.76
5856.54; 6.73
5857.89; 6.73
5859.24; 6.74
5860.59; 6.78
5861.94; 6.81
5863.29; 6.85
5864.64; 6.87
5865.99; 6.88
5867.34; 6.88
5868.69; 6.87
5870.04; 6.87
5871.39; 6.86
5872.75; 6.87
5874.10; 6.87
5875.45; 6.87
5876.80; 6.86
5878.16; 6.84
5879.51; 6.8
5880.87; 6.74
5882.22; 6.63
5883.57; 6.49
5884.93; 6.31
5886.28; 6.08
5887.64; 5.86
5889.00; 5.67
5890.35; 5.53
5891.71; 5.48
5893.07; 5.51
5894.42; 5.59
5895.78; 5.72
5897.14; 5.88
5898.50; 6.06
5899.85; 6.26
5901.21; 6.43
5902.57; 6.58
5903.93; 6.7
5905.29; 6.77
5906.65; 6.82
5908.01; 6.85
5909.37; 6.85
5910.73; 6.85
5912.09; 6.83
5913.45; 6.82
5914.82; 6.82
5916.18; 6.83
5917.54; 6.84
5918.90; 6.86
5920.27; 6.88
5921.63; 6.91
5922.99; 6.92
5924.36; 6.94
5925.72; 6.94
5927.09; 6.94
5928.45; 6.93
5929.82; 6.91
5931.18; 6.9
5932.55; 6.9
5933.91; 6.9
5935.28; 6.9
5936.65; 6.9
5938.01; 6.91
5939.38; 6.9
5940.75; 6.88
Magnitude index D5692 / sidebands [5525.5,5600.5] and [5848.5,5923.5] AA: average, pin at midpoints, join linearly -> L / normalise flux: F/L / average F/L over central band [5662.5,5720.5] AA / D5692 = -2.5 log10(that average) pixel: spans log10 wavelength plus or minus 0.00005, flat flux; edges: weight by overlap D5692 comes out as -0.02 mag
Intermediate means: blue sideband 6.75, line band 6.83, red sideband 6.59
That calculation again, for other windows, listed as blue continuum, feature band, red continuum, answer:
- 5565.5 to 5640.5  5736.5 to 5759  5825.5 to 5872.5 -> -0.04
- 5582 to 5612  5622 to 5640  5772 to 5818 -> -0.05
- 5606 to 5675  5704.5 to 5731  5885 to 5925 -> -0.03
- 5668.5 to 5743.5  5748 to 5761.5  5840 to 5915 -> -0.03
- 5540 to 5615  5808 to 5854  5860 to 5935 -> -0.04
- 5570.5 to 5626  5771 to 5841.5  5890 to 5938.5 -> -0.04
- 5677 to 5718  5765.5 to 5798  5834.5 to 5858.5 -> -0.02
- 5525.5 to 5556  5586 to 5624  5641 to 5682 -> 0.03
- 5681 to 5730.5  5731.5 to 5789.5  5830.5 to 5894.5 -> -0.03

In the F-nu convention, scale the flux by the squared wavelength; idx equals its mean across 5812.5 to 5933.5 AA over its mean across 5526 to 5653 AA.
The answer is 1.09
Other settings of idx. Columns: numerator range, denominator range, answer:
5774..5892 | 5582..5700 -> 1.07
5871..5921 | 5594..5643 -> 1.04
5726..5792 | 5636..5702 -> 1.05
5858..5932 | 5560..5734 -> 1.05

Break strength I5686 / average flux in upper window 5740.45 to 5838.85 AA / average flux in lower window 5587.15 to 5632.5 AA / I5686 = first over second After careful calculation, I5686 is 1.03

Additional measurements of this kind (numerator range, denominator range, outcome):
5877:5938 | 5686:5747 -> 0.94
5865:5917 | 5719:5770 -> 0.92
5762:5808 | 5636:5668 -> 1.01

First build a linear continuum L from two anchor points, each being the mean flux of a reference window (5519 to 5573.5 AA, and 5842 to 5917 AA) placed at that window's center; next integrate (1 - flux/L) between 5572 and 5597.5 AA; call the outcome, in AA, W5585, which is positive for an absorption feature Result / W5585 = 0.64 AA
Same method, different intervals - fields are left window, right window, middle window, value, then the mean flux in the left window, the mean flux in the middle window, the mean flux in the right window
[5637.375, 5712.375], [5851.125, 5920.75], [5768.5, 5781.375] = -0.54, 6.83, 6.99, 6.57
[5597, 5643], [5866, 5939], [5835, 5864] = -0.62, 6.85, 6.8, 6.61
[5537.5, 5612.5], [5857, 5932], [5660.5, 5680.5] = -0.38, 6.76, 6.84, 6.6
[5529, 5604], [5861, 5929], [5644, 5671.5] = -0.41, 6.75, 6.8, 6.58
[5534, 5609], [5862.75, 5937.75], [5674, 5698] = -0.65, 6.76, 6.89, 6.62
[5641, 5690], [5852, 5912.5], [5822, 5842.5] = -0.64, 6.85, 6.81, 6.53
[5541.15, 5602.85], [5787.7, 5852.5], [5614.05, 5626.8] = 0.03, 6.75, 6.76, 6.88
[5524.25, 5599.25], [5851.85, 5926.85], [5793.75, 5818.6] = -1.27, 6.75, 6.97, 6.59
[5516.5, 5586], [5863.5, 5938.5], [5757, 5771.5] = -0.48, 6.81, 6.91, 6.62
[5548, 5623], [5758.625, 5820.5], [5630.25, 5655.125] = -0.71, 6.73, 6.98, 6.93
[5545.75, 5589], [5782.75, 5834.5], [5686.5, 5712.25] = 0.19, 6.79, 6.79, 6.89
